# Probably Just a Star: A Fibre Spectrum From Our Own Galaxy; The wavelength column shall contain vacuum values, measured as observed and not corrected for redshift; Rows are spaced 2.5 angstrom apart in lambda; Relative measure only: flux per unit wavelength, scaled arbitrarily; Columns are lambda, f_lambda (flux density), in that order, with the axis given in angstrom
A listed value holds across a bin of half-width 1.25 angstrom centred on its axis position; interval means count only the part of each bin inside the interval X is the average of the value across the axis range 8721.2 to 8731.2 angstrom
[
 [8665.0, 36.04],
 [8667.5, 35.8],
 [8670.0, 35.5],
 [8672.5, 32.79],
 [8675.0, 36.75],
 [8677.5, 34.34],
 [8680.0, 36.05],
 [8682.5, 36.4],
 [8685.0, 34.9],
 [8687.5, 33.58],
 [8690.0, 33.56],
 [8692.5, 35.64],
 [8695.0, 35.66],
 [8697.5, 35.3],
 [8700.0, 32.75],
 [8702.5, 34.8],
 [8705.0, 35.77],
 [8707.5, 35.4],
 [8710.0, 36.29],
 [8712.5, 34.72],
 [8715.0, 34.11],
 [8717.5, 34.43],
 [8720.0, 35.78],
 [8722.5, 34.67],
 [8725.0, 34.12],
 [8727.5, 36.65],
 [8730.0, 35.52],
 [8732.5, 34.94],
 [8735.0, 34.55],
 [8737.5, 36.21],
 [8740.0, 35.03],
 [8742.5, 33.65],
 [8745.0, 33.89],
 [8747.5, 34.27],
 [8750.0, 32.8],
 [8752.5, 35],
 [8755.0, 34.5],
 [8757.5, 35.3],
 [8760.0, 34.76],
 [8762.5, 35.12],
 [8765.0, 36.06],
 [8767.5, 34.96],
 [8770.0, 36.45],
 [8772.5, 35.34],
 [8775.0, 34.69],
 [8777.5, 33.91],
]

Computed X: 35.2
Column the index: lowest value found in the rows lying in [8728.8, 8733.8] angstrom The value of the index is 34.94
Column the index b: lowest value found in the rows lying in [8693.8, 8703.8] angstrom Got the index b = 32.75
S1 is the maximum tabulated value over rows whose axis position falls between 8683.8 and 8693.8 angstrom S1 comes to 35.64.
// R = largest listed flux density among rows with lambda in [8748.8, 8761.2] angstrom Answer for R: 35.3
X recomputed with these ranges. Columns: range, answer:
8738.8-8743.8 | 34.3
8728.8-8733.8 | 35.2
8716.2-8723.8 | 34.9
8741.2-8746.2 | 33.8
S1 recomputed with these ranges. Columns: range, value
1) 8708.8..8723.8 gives 36.29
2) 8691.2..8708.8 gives 35.77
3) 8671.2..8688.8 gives 36.75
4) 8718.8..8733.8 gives 36.65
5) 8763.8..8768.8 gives 36.06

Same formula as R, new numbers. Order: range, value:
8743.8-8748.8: 34.27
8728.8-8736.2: 35.52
